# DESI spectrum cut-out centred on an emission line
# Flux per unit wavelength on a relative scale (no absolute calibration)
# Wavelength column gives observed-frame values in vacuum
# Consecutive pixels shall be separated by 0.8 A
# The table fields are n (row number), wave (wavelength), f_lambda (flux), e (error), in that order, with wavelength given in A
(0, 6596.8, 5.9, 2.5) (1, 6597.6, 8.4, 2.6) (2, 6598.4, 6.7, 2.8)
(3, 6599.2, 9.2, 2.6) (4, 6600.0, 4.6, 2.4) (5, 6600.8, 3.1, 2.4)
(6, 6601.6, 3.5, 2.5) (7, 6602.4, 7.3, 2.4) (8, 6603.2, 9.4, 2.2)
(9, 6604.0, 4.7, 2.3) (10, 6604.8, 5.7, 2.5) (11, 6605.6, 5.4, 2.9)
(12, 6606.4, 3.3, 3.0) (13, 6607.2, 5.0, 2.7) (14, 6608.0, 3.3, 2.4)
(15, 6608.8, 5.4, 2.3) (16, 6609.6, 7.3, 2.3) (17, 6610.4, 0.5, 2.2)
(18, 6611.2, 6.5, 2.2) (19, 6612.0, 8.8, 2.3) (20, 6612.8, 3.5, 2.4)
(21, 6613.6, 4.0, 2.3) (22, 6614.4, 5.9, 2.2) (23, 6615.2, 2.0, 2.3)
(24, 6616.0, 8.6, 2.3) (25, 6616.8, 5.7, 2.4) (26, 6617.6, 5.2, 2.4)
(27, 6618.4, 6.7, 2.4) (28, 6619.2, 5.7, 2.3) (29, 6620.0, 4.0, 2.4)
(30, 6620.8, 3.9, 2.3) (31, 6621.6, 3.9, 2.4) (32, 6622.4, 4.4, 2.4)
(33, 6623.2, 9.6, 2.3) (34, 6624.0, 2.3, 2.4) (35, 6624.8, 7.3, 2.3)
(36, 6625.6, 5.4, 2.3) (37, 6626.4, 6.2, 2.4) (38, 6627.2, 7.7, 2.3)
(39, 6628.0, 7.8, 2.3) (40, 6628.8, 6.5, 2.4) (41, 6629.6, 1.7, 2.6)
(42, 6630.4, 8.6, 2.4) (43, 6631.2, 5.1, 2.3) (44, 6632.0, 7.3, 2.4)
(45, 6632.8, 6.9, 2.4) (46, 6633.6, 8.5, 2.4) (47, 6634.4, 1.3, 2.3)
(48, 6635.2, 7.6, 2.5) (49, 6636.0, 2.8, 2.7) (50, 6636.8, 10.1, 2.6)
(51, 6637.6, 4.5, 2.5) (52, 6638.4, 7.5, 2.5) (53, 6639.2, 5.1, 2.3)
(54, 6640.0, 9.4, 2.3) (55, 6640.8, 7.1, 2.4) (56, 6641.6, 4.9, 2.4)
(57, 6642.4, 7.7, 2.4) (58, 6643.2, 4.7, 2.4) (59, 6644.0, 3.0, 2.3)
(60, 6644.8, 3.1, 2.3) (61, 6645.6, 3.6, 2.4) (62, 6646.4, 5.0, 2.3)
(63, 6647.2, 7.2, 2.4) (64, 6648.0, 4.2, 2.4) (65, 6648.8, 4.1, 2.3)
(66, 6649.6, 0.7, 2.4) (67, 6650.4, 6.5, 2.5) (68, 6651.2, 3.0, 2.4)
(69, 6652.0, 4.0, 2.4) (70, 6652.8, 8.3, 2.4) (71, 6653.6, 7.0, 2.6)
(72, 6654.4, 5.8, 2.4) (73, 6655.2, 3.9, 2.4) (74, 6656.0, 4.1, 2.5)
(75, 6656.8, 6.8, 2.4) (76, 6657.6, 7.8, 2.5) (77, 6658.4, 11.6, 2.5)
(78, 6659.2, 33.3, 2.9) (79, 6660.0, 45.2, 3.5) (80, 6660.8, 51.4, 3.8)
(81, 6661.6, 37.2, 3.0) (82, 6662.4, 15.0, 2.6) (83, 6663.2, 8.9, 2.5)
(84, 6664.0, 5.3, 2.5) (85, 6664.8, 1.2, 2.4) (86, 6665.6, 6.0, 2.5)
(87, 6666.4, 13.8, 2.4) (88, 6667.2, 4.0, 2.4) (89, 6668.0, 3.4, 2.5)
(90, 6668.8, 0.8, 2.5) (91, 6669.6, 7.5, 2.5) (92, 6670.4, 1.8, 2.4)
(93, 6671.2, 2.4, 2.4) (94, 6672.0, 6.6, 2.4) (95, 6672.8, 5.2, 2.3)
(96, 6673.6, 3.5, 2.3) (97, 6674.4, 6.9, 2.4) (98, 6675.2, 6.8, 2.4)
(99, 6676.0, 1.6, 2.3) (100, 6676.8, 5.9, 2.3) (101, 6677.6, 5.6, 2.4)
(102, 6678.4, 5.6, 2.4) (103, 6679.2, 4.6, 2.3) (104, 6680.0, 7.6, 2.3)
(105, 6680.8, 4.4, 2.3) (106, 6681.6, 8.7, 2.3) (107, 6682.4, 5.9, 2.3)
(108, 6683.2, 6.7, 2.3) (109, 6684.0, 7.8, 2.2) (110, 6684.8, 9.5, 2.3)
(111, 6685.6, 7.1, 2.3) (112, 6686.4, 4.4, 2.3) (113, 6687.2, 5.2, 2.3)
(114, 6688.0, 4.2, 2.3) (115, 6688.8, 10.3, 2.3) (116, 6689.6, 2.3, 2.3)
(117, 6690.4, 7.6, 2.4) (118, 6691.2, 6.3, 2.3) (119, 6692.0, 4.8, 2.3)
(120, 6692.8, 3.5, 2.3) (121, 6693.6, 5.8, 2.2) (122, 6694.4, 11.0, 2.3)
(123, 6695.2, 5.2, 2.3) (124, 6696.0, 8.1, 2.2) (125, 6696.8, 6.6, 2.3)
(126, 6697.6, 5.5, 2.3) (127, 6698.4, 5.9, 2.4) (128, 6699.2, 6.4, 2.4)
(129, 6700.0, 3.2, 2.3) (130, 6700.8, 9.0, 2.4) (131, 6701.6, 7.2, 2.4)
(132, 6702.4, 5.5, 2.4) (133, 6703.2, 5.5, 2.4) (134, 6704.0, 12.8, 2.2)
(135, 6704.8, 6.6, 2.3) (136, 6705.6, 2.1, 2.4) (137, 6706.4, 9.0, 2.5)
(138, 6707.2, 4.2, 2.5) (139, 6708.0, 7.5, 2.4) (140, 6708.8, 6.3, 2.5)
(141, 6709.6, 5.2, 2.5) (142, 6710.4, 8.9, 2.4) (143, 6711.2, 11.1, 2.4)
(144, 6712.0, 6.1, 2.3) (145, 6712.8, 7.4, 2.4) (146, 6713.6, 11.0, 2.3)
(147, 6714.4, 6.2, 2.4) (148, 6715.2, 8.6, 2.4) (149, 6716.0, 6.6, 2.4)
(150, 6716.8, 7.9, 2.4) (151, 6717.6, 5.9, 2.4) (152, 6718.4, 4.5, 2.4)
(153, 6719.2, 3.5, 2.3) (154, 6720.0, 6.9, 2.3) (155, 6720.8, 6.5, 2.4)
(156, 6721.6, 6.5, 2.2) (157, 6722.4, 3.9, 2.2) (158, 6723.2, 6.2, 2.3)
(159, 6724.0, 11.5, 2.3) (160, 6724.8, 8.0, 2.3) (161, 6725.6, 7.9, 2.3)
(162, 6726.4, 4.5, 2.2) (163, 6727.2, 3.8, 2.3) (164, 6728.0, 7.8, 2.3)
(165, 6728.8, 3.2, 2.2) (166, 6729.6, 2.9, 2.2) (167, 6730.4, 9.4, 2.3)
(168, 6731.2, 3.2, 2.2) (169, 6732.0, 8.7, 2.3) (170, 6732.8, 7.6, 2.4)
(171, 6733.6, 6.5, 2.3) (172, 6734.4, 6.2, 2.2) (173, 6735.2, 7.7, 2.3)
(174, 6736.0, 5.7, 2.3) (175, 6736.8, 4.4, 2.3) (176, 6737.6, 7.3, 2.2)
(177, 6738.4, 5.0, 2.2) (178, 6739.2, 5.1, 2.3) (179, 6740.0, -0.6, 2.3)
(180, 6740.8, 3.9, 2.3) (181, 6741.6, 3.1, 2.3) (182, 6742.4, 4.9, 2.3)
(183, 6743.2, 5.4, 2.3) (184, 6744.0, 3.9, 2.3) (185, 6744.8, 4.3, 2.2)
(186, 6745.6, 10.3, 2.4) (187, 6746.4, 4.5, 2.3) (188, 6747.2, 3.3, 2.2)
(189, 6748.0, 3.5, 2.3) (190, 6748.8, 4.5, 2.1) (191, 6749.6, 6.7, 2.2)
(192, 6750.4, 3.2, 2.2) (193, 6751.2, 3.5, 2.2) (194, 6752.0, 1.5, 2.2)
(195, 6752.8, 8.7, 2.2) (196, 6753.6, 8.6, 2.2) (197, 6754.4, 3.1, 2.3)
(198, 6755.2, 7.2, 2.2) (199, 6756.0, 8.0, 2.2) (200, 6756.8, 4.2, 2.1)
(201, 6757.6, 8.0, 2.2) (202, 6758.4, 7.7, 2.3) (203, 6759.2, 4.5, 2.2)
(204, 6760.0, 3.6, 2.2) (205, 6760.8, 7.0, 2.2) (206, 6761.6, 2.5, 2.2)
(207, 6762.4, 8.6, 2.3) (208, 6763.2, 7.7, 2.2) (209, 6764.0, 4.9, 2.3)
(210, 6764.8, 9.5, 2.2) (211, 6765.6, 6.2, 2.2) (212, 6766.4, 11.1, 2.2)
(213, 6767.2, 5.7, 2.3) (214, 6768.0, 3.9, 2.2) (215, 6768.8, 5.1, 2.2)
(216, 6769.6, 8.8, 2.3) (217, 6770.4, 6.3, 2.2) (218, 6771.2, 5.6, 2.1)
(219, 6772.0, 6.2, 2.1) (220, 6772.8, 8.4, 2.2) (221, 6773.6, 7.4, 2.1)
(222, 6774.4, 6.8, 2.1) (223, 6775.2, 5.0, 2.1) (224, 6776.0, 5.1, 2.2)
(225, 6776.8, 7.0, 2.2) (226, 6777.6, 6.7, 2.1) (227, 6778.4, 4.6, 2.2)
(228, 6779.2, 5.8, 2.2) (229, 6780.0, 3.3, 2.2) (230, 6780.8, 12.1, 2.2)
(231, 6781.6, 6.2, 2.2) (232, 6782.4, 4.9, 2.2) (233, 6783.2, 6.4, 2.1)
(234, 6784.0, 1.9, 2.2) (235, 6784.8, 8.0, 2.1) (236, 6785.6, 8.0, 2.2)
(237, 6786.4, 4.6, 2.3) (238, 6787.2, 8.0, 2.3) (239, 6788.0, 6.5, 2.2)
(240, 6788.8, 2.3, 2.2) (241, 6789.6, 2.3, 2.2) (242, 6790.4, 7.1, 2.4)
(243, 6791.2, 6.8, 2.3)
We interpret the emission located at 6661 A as Hbeta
